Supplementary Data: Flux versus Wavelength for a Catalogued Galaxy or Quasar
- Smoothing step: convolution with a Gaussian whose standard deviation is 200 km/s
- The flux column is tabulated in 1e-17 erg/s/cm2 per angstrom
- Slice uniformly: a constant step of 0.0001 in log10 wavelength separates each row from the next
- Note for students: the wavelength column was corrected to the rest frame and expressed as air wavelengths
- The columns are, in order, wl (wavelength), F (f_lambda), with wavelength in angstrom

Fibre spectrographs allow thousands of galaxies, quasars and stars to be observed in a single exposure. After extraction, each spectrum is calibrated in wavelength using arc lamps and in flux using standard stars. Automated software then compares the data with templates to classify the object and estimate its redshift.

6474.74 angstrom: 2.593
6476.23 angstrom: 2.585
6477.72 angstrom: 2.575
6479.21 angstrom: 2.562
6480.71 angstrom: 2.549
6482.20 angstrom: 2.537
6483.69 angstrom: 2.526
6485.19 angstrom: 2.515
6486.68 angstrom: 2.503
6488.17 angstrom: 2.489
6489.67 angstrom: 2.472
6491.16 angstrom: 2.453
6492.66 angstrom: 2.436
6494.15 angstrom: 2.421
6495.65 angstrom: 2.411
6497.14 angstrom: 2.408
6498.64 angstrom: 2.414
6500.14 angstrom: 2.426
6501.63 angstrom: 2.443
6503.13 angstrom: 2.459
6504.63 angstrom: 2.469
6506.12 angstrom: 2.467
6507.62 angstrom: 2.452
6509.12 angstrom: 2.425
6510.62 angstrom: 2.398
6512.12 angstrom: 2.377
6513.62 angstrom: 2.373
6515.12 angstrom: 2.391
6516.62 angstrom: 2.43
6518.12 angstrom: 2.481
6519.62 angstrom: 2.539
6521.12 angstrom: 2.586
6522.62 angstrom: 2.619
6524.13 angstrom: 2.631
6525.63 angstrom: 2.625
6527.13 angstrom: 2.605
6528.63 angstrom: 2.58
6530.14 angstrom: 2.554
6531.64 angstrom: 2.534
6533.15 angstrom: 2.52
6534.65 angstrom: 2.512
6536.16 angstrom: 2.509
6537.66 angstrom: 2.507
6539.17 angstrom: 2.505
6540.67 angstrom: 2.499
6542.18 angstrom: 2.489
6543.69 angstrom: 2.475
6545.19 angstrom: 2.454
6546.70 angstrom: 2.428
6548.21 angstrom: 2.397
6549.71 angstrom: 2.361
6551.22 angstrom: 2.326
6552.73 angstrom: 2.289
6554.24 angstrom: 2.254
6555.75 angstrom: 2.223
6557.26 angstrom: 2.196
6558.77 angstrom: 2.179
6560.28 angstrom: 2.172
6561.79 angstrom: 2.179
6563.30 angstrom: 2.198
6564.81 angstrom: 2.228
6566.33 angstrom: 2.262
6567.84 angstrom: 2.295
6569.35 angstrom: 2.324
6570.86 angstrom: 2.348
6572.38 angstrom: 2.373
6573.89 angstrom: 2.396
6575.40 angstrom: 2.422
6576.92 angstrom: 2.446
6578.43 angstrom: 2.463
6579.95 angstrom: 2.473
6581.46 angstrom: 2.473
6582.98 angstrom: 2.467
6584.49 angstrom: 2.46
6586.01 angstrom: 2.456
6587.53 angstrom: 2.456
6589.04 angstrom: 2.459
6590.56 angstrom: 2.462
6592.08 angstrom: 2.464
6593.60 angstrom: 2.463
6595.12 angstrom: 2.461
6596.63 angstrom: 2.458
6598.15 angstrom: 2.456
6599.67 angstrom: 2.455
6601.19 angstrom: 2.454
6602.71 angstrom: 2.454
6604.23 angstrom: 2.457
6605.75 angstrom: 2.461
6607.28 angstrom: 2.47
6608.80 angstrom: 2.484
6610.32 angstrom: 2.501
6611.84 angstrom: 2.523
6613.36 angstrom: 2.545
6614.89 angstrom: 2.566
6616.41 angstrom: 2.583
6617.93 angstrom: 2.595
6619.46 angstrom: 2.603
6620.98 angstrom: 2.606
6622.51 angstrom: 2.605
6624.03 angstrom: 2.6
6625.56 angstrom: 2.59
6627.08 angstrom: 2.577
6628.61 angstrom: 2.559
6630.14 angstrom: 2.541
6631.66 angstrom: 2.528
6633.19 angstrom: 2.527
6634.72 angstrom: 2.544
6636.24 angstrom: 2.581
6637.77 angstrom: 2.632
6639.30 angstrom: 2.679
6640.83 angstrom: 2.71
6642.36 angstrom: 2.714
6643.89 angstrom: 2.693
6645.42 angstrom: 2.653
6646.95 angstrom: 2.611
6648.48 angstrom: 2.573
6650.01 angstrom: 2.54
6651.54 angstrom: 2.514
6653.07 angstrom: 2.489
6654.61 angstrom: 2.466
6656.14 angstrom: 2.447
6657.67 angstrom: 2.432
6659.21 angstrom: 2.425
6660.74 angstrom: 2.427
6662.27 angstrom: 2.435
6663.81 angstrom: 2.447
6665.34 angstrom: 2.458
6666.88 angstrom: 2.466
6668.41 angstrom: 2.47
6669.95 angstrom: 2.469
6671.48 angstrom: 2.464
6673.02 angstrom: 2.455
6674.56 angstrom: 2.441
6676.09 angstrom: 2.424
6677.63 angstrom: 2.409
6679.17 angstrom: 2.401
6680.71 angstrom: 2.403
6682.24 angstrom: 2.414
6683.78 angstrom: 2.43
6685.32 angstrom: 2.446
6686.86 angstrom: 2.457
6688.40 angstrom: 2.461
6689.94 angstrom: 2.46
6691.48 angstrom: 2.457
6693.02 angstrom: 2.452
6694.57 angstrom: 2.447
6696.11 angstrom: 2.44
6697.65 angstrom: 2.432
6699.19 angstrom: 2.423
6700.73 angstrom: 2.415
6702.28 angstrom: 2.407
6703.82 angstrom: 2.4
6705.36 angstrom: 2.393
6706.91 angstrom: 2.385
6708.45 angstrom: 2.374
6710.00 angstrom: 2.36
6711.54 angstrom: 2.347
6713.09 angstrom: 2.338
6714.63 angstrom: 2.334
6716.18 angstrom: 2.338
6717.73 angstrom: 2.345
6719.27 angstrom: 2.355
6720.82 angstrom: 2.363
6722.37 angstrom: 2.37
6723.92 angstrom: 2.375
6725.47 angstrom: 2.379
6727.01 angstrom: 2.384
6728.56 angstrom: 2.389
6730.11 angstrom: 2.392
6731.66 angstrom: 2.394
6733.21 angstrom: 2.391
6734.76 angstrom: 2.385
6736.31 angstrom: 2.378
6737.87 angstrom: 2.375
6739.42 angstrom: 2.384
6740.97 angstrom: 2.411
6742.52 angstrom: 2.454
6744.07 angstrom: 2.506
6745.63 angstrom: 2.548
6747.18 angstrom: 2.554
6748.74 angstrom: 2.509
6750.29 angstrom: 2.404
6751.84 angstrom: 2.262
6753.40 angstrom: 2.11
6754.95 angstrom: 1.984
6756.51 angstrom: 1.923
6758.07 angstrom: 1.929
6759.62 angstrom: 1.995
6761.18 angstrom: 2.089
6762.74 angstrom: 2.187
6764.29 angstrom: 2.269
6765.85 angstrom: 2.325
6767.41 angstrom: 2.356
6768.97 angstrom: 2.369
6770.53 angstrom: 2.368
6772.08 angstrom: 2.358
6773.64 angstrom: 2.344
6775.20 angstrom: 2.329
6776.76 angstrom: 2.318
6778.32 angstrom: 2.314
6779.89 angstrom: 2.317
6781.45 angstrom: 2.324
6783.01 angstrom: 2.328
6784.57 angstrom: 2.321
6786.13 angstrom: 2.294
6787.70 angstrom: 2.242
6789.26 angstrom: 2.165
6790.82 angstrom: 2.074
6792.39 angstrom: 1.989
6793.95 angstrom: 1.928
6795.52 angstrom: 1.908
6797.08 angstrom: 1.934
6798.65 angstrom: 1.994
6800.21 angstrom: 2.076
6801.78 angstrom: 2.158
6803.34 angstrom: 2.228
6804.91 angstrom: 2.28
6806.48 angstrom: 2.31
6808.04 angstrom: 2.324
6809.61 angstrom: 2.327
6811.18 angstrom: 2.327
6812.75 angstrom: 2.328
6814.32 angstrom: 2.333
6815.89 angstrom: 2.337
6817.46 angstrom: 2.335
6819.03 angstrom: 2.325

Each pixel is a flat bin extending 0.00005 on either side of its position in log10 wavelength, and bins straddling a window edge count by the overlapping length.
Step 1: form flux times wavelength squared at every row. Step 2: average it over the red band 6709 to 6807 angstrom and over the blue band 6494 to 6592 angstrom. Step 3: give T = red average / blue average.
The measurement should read 1.0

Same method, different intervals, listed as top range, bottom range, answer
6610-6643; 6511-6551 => 1.07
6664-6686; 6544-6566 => 1.11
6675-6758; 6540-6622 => 1.03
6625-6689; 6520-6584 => 1.07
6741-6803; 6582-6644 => 0.92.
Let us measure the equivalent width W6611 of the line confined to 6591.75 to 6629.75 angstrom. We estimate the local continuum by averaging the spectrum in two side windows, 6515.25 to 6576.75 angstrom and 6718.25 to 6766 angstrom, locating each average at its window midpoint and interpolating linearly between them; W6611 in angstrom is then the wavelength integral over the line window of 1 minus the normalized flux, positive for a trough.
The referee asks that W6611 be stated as -2.2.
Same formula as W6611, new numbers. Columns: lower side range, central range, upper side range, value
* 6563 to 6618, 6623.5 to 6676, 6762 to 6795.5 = -3.3 angstrom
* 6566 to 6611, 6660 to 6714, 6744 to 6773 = -2.1 angstrom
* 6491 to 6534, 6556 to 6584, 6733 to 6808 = 1.2 angstrom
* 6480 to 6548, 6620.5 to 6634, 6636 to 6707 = -0.5 angstrom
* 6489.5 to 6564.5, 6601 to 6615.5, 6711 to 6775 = -0.6 angstrom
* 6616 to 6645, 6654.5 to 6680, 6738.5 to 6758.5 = 0.7 angstrom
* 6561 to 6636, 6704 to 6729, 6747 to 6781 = -0.6 angstrom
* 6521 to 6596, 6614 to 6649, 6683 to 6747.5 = -2.7 angstrom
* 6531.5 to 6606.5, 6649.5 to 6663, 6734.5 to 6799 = -0.7 angstrom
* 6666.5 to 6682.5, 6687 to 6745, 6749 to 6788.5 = -1.1 angstrom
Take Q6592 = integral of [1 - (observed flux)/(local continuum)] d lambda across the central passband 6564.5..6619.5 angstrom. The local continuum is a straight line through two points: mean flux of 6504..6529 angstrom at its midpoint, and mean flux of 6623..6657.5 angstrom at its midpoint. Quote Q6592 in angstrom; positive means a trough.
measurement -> 2.1 angstrom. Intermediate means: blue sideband 2.5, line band 2.45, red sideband 2.58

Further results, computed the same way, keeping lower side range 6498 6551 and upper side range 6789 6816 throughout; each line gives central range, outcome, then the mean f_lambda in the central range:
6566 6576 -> 0.33 angstrom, 2.35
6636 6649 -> -1.70 angstrom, 2.65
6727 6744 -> -1.21 angstrom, 2.4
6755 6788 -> -0.72 angstrom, 2.25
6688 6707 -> -1.21 angstrom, 2.43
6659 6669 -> -0.54 angstrom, 2.45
